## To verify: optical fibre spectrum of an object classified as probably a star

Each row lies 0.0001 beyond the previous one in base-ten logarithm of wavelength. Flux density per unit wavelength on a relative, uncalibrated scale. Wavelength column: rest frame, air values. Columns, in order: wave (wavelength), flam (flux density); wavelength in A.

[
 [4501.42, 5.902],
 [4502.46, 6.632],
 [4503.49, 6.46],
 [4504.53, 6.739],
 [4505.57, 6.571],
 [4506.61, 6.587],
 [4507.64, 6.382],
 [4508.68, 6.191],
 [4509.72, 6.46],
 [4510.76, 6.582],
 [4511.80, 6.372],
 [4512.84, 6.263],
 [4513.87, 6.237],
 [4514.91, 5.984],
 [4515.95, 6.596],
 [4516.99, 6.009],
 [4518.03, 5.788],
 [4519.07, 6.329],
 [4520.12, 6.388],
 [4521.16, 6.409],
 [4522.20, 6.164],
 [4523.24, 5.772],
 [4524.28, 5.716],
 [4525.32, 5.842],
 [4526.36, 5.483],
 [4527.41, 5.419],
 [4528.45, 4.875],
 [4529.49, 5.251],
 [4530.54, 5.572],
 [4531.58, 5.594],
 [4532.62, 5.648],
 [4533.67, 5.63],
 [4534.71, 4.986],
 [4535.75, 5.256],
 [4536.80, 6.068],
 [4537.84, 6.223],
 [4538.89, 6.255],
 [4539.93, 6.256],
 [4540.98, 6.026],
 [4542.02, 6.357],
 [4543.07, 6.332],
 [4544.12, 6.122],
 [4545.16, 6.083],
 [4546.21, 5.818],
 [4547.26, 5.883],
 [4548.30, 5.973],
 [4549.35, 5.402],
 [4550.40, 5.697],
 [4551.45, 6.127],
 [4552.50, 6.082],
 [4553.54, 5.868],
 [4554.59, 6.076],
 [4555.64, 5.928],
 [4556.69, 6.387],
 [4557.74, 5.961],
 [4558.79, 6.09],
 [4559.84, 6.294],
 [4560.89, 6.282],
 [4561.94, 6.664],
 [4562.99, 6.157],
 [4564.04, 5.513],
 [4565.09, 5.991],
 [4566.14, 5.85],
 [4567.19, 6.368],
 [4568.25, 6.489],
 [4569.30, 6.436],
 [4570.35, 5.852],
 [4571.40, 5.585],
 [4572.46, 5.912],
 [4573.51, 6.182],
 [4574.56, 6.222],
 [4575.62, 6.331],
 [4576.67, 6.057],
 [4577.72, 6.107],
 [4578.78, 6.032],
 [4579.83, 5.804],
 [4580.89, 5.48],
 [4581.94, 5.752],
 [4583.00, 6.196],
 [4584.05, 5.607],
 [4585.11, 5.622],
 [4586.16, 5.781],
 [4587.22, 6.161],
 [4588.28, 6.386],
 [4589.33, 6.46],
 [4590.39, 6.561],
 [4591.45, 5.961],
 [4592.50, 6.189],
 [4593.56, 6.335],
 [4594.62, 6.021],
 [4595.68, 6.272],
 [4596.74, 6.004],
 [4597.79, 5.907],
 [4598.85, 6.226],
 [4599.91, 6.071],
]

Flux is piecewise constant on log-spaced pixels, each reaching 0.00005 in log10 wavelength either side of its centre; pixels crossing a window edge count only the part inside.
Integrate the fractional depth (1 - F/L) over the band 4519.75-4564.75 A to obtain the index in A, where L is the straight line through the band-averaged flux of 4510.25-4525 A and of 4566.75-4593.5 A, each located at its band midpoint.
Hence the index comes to 1.70 A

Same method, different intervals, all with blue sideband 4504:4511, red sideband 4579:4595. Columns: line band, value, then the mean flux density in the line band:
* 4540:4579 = 0.7 A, 6.07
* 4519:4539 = 2.0 A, 5.72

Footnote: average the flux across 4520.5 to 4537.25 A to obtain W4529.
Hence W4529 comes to 5.61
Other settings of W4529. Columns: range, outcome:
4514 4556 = 5.88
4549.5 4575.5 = 6.08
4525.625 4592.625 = 5.95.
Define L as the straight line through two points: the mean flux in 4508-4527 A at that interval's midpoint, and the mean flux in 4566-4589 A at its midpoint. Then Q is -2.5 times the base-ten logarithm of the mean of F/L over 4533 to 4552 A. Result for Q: 0.03 mag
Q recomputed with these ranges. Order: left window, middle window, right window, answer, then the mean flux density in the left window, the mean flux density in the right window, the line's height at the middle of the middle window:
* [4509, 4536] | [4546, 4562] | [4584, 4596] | 0.00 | 5.88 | 6.13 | 6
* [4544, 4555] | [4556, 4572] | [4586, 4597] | -0.02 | 5.91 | 6.21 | 6.02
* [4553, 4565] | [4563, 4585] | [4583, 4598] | 0.02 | 6.11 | 6.1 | 6.11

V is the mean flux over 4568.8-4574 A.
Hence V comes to 5.99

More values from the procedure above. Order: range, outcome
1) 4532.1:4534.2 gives 5.63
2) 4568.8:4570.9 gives 6.15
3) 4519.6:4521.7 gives 6.4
